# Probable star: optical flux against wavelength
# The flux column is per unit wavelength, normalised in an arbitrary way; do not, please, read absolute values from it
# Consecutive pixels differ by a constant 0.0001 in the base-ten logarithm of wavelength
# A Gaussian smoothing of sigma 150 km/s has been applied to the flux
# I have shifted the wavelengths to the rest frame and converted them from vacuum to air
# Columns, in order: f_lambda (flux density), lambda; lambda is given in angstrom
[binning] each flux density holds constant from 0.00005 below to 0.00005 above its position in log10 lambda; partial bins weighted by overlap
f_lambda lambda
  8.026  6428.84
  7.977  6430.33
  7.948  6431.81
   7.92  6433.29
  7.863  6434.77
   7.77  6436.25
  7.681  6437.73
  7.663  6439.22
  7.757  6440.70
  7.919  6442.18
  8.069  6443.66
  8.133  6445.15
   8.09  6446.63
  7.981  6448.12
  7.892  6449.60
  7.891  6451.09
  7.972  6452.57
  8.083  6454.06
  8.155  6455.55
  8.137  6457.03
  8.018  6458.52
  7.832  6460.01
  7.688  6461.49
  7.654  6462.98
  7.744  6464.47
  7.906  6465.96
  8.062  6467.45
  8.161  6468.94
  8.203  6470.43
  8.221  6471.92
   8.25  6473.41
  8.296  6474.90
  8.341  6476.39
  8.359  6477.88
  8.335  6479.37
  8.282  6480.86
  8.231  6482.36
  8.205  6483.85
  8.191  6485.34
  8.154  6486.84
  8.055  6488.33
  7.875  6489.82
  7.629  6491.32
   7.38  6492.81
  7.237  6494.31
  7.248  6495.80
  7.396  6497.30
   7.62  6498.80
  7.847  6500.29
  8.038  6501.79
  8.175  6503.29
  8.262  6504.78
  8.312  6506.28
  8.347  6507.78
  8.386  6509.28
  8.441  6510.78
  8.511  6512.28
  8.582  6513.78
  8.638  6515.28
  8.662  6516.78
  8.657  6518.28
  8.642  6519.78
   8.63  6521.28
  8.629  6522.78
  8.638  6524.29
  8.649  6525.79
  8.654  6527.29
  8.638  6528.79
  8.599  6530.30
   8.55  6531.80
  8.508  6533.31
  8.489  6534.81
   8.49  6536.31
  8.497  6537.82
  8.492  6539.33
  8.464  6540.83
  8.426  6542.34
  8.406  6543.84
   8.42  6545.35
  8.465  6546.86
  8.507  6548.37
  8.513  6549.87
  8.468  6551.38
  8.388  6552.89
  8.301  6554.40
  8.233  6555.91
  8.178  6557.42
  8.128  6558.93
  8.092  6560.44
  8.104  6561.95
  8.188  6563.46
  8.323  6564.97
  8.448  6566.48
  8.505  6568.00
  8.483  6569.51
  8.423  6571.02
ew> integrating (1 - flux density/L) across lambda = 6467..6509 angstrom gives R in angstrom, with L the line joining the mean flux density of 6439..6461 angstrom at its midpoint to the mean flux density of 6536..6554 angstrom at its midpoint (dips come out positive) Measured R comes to 0.7 angstrom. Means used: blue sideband 7.98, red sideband 8.46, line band 8.03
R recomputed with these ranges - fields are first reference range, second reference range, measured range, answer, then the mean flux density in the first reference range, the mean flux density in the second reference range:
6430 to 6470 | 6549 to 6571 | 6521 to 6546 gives -1.0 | 7.93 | 8.32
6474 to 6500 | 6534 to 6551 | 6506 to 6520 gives -0.6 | 7.93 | 8.47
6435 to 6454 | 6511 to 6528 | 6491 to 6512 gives 1.4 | 7.91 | 8.62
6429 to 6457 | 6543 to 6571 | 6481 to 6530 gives -0.3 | 7.94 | 8.35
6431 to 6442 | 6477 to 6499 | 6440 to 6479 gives -0.9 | 7.81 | 7.89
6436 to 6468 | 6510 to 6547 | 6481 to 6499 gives 1.0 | 7.91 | 8.55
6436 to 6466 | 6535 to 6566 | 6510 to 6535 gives -1.1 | 7.91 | 8.36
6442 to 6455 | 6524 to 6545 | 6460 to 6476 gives 0.2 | 8.01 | 8.53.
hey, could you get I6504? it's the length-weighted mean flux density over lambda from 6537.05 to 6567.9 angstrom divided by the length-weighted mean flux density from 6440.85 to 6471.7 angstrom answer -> 1.0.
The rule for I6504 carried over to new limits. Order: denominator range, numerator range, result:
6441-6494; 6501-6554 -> 1.06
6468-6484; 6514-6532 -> 1.05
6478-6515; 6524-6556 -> 1.06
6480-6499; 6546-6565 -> 1.06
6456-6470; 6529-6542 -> 1.07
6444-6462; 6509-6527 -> 1.08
